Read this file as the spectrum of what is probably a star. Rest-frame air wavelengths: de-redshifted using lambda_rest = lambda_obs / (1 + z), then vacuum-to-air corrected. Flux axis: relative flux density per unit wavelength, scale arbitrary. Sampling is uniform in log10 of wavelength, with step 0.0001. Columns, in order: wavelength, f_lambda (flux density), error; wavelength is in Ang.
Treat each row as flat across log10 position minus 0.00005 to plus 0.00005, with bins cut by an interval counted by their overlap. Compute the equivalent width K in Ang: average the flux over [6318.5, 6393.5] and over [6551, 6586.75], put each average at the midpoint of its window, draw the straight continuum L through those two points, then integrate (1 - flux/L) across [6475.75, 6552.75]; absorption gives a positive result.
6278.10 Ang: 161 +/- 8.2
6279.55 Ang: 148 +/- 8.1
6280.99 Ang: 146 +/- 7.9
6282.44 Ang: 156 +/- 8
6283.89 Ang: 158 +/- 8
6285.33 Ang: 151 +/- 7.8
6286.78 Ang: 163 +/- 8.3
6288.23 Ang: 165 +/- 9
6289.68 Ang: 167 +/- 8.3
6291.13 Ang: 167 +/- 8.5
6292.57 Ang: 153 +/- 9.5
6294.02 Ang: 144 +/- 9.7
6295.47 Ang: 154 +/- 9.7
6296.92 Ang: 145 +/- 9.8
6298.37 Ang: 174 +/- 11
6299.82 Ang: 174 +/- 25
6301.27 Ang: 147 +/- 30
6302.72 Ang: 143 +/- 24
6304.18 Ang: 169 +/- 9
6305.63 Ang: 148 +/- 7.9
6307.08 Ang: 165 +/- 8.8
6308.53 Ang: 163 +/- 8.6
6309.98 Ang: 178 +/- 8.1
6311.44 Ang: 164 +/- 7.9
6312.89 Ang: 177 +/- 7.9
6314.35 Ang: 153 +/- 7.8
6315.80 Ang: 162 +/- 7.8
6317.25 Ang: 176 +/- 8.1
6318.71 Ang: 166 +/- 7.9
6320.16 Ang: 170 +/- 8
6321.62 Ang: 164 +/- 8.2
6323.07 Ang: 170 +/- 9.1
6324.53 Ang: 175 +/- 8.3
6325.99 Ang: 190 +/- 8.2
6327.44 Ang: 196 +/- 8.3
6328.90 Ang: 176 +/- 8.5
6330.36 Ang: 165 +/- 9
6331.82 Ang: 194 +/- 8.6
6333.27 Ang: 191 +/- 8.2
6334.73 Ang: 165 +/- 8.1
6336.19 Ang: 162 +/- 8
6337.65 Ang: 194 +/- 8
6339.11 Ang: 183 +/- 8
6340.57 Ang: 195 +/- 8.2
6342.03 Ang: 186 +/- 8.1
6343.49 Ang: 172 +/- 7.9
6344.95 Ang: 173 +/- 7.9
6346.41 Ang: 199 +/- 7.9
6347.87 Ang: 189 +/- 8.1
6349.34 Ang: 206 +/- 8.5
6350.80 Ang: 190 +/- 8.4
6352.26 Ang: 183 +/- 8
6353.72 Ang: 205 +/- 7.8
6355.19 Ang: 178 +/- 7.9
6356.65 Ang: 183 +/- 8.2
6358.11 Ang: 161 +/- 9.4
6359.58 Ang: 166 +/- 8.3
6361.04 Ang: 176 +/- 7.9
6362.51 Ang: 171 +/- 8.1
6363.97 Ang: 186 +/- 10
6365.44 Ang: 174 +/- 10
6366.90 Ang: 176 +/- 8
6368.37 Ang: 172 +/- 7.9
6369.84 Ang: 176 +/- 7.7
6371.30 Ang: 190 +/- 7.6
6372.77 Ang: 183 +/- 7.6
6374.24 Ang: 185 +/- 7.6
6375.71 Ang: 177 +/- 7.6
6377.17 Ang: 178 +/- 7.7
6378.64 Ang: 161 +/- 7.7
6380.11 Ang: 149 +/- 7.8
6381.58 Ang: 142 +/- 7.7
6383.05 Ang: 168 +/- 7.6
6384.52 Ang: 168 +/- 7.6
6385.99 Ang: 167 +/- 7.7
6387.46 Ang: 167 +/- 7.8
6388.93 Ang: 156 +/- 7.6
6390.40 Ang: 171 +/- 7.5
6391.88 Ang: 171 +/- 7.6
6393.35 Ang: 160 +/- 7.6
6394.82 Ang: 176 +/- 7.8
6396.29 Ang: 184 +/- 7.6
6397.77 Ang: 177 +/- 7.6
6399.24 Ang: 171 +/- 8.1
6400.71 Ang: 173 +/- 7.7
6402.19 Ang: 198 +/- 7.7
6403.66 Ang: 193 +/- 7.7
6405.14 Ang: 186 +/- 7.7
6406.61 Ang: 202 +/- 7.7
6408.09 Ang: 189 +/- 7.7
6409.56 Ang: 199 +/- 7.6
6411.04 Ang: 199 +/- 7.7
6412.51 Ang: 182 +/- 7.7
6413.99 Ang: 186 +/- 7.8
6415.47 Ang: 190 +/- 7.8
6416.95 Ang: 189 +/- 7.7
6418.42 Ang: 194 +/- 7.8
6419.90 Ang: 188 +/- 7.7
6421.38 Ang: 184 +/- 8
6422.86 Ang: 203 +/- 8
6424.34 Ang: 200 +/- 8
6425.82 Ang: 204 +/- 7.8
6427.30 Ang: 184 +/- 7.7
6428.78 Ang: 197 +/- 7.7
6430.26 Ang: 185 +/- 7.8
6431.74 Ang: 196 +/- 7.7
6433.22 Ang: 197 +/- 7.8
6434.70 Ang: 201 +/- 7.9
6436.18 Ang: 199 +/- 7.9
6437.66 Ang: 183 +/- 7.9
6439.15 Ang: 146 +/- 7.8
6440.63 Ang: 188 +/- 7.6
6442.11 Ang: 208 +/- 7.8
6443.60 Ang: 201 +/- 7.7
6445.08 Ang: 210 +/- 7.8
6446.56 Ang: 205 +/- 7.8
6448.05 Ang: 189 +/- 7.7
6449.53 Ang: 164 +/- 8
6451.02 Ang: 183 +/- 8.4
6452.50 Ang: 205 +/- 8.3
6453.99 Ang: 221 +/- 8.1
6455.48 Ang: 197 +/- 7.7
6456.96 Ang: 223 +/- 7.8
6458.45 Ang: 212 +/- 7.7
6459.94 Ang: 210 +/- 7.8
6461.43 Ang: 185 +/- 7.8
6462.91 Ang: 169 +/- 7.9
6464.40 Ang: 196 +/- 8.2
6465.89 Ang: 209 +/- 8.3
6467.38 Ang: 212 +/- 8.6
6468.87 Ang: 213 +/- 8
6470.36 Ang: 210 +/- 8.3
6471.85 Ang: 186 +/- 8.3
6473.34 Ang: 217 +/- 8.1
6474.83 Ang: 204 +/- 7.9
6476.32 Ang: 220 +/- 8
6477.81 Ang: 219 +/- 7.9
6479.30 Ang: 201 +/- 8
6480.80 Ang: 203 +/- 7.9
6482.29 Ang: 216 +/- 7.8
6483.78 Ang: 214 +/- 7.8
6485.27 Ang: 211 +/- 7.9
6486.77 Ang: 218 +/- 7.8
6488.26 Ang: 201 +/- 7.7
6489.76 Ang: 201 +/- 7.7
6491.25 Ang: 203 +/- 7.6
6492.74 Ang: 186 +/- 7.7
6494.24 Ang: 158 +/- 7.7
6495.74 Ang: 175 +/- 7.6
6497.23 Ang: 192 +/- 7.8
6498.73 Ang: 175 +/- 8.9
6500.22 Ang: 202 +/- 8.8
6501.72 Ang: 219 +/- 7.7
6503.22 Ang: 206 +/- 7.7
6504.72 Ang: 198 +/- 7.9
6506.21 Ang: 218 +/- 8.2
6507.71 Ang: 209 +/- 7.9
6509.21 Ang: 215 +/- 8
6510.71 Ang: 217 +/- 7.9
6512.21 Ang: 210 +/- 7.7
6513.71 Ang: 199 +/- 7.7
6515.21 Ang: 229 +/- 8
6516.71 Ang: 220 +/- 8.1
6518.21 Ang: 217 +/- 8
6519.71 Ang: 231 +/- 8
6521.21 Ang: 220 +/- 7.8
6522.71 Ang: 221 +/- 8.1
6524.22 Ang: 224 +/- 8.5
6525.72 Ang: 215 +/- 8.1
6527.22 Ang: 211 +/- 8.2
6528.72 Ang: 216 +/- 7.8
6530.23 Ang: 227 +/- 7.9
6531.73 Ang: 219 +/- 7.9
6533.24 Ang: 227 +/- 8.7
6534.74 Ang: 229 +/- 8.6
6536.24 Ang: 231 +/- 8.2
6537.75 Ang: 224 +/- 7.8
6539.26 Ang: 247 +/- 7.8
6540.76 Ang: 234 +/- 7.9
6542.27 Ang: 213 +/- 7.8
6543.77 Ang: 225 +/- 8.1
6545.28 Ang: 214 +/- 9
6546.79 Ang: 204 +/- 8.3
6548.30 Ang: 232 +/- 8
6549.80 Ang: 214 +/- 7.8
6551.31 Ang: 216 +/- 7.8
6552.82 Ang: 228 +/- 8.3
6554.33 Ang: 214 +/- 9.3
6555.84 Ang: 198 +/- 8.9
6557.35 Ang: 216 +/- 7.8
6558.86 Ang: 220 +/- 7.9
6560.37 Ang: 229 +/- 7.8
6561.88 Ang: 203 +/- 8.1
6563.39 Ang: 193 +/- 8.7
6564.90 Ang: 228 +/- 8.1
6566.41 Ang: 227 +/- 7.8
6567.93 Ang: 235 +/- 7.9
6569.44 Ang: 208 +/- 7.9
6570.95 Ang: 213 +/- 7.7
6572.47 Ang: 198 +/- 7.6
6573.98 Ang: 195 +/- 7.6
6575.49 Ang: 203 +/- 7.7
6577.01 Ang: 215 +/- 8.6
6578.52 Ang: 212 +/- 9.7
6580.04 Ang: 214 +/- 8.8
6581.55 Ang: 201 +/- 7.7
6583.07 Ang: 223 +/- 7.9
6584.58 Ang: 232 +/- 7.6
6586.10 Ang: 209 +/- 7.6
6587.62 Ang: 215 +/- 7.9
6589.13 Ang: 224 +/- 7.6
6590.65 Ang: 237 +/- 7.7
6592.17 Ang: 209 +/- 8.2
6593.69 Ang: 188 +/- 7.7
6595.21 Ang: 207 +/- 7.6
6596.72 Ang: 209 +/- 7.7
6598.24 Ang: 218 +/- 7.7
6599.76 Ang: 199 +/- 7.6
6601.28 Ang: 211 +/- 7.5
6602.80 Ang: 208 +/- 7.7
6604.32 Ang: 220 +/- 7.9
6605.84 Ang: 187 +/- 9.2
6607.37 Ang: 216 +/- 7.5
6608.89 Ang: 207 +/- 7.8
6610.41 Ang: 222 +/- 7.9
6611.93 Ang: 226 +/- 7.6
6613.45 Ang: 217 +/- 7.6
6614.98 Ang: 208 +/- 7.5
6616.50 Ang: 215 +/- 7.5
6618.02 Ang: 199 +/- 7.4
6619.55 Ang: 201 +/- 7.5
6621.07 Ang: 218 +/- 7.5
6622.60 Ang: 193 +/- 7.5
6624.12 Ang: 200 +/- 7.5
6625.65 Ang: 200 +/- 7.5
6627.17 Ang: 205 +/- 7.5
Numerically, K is -3.23 Ang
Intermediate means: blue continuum 177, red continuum 214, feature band 213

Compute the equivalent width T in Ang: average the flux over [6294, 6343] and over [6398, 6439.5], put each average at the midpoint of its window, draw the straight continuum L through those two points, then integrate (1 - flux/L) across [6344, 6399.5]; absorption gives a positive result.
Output 1.6 Ang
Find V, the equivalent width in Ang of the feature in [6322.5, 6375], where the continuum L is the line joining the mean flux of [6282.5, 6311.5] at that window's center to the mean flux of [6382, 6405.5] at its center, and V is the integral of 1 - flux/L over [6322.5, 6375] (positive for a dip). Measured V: -4.6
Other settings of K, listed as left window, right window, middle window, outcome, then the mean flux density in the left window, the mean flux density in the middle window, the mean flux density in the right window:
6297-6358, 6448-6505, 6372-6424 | 2.3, 175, 179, 201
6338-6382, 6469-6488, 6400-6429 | 0.2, 179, 192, 210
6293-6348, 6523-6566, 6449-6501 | 1.0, 171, 200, 220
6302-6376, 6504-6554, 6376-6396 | 2.4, 177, 165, 220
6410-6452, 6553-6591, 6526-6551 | -1.6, 191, 223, 214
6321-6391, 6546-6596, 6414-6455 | -0.5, 177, 193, 214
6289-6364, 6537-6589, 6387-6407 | 0.9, 173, 177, 216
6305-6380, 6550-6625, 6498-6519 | -0.9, 177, 210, 212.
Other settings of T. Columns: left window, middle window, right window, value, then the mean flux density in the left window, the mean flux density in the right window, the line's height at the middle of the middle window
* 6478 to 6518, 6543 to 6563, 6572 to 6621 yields -0.77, 204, 211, 208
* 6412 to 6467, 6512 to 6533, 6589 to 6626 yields -1.79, 194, 209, 202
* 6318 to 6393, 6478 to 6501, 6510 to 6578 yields 0.93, 177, 218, 206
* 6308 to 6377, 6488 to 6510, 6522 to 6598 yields 0.96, 178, 217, 206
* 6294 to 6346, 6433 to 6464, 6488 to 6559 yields 0.37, 171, 213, 197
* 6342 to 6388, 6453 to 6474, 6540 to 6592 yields -0.90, 177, 216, 196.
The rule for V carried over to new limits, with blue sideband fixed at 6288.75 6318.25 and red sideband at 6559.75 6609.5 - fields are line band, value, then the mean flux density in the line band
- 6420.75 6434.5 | -0.8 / 195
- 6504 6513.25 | -0.6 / 211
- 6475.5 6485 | -0.9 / 212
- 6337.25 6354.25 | -2.1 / 189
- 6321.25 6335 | -1.1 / 179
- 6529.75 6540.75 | -1.4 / 230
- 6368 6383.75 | 0.3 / 171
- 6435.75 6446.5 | -0.3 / 191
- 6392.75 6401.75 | 0.2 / 174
